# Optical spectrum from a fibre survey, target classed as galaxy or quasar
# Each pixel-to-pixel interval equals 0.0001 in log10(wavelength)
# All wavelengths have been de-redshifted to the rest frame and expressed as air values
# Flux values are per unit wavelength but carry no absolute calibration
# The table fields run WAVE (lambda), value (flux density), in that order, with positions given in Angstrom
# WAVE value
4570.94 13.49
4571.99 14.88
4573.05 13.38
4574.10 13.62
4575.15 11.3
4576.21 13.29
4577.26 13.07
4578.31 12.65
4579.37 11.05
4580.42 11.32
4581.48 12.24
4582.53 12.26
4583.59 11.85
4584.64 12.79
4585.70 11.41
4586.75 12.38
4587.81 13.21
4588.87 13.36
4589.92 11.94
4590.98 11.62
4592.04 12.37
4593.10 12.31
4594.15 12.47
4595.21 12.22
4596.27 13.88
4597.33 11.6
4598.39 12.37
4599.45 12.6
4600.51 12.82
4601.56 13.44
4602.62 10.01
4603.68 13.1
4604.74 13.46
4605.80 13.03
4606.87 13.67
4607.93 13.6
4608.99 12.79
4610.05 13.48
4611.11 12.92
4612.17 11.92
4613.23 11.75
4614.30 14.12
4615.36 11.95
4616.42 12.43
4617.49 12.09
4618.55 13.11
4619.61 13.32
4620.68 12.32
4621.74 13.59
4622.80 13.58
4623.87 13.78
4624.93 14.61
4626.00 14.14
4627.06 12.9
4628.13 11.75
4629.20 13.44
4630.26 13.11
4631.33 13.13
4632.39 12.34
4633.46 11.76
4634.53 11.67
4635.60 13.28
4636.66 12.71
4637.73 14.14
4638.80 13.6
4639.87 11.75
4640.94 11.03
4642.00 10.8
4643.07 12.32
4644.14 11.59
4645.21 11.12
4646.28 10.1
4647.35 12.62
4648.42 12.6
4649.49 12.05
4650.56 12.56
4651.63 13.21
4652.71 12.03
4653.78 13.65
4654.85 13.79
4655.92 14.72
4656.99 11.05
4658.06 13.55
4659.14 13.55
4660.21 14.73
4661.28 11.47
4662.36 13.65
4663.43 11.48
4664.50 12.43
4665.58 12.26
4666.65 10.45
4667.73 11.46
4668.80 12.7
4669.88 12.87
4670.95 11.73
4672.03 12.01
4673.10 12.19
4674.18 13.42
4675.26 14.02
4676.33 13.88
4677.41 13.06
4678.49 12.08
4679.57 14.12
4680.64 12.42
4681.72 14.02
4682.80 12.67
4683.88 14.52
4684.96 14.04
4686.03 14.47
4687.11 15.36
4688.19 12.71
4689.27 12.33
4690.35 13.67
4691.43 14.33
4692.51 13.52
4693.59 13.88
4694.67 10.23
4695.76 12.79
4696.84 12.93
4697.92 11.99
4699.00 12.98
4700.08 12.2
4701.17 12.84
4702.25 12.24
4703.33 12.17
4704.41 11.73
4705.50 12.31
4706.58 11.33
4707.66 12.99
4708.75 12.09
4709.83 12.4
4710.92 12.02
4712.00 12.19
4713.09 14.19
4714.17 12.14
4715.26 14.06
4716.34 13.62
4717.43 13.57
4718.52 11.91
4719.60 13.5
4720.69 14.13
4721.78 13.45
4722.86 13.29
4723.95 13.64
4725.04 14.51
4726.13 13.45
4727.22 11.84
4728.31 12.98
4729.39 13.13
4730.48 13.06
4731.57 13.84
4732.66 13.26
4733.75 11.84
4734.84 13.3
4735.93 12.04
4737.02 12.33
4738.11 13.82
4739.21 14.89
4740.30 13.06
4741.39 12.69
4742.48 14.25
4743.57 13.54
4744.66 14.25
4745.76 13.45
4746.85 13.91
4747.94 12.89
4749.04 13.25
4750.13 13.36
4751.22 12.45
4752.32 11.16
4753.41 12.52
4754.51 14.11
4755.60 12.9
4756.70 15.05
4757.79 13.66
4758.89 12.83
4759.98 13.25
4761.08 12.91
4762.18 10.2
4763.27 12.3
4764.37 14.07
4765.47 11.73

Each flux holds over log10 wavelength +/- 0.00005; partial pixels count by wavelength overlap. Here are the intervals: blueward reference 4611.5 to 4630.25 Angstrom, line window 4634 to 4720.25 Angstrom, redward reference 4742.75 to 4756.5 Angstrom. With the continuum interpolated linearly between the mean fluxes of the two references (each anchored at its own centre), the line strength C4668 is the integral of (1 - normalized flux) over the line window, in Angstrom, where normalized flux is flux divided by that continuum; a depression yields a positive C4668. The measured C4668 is 2.4 Angstrom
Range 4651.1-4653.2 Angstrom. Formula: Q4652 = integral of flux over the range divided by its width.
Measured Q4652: 12.6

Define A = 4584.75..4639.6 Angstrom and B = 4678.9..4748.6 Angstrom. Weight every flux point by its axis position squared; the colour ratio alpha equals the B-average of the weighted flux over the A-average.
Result 1.07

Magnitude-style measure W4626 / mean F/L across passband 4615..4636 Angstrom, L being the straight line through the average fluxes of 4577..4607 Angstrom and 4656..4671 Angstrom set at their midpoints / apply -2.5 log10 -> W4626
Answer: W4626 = -0.041 mag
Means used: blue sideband 12.4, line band 12.9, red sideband 12.5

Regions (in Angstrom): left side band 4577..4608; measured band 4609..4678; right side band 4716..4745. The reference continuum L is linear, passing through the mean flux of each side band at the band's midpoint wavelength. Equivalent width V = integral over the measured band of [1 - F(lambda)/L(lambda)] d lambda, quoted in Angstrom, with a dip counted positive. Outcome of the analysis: 0.5 Angstrom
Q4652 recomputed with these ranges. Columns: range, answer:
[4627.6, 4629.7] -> 12.6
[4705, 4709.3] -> 12.2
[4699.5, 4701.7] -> 12.5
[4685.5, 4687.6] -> 14.9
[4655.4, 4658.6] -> 13.1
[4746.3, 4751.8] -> 13.2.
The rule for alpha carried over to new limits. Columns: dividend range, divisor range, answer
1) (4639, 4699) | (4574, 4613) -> 1.05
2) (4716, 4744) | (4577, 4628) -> 1.10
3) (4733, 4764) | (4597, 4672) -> 1.09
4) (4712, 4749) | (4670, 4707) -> 1.05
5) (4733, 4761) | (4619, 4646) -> 1.09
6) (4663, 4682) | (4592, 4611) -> 1.02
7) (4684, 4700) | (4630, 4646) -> 1.11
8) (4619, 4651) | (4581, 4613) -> 1.02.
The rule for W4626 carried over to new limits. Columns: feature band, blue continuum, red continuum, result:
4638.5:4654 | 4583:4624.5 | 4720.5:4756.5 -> 0.07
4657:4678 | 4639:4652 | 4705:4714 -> -0.05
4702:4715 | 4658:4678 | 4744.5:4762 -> 0.05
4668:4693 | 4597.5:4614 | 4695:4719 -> -0.06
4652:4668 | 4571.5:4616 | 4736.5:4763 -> 0.01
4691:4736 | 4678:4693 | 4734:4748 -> 0.05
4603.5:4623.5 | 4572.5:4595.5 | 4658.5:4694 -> -0.03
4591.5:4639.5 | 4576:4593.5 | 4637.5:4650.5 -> -0.06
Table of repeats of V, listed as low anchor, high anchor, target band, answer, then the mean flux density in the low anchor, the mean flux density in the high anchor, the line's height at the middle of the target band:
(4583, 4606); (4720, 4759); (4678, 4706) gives -0.02 Angstrom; 12.5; 13.3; 13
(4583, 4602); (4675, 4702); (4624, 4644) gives 0.16 Angstrom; 12.5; 13.2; 12.8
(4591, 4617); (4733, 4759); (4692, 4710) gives 0.92 Angstrom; 12.7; 13.2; 13.1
